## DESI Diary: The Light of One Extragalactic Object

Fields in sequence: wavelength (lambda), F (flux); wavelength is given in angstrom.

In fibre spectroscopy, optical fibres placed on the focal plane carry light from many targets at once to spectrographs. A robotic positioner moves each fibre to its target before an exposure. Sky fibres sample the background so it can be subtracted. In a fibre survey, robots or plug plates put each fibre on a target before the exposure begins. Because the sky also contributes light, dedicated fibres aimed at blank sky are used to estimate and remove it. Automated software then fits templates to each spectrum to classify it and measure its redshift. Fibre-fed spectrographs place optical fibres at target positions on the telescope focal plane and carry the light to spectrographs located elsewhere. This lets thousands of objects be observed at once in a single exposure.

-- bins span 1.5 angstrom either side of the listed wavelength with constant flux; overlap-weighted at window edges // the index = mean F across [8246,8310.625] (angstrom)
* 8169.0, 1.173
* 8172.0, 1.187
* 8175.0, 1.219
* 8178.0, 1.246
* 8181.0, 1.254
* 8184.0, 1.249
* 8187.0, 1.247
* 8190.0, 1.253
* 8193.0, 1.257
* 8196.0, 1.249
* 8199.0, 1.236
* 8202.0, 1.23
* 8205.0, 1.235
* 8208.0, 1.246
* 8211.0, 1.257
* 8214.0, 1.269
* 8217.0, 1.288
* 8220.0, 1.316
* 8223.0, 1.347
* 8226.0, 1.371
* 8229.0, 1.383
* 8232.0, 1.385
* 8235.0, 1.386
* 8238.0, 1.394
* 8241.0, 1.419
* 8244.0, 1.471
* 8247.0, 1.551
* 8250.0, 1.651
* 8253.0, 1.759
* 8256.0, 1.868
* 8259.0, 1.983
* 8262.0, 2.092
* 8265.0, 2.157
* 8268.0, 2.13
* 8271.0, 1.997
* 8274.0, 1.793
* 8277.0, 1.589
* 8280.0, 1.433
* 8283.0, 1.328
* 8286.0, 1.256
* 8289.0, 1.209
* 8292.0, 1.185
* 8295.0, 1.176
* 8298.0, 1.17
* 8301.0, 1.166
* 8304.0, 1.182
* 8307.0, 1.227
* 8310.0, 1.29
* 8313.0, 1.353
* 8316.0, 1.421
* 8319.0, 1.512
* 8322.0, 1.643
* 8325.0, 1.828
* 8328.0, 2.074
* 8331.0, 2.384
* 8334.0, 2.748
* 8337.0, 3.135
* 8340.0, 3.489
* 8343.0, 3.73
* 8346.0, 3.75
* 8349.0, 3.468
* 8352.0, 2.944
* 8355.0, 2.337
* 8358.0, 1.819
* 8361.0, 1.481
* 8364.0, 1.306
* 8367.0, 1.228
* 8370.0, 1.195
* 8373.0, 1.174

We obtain 1.56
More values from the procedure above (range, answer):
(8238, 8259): 1.63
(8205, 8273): 1.57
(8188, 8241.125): 1.3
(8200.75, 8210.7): 1.24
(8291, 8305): 1.18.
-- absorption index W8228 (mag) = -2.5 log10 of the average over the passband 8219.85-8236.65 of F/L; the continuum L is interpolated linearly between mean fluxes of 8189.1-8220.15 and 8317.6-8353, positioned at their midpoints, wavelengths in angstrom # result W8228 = 0.11 mag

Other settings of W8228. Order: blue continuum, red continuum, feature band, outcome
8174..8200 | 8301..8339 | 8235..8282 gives -0.12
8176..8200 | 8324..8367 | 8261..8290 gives 0.16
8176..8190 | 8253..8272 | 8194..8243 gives 0.20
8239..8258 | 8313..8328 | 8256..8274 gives -0.24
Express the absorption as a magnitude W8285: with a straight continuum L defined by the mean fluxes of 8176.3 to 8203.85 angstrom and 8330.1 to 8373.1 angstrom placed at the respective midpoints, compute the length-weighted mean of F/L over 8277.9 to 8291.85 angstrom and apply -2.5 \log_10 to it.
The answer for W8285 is 0.44 mag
